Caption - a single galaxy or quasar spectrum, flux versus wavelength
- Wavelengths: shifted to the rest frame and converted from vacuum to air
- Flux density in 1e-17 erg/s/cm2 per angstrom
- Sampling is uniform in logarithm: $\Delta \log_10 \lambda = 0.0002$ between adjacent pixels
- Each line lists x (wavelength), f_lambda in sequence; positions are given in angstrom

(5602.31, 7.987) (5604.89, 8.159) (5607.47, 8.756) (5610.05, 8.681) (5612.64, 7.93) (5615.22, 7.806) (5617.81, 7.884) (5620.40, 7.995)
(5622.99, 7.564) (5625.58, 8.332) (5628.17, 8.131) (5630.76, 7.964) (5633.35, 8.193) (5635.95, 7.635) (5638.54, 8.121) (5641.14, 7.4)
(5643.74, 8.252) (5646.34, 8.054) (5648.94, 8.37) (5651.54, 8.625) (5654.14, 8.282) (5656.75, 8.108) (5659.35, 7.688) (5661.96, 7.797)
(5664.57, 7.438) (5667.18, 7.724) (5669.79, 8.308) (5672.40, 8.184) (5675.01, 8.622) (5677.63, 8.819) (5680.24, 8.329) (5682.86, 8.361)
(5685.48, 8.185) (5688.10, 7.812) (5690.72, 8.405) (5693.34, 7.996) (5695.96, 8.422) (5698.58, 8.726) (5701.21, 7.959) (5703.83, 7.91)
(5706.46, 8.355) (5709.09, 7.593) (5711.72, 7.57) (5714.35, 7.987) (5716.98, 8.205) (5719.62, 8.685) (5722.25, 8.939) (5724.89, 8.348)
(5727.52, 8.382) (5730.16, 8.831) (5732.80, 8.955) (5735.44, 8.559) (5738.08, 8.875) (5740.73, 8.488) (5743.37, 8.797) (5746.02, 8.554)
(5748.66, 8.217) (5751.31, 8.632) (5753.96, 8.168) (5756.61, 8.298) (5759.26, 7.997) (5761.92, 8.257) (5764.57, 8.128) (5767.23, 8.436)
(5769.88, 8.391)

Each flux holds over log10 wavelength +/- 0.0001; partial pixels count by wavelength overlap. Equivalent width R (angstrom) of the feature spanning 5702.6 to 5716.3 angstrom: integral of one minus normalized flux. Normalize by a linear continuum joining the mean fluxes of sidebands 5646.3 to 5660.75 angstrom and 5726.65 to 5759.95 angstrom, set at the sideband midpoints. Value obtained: 0.8 angstrom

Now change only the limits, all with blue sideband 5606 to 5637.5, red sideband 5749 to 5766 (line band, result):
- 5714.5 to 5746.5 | -1.6 angstrom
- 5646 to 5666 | 0.2 angstrom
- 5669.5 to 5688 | -0.5 angstrom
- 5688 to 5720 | 0.2 angstrom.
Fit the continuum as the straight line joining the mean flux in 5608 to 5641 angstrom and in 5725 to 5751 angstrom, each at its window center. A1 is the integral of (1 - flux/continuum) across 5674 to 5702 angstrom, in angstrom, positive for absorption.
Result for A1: 0.1 angstrom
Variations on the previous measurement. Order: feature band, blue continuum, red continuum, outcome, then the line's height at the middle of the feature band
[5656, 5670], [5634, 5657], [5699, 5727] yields 0.55 angstrom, 8.12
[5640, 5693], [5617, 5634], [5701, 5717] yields -1.16 angstrom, 7.96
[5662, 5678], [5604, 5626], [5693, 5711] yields 0.01 angstrom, 8.12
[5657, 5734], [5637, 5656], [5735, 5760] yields 0.75 angstrom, 8.3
